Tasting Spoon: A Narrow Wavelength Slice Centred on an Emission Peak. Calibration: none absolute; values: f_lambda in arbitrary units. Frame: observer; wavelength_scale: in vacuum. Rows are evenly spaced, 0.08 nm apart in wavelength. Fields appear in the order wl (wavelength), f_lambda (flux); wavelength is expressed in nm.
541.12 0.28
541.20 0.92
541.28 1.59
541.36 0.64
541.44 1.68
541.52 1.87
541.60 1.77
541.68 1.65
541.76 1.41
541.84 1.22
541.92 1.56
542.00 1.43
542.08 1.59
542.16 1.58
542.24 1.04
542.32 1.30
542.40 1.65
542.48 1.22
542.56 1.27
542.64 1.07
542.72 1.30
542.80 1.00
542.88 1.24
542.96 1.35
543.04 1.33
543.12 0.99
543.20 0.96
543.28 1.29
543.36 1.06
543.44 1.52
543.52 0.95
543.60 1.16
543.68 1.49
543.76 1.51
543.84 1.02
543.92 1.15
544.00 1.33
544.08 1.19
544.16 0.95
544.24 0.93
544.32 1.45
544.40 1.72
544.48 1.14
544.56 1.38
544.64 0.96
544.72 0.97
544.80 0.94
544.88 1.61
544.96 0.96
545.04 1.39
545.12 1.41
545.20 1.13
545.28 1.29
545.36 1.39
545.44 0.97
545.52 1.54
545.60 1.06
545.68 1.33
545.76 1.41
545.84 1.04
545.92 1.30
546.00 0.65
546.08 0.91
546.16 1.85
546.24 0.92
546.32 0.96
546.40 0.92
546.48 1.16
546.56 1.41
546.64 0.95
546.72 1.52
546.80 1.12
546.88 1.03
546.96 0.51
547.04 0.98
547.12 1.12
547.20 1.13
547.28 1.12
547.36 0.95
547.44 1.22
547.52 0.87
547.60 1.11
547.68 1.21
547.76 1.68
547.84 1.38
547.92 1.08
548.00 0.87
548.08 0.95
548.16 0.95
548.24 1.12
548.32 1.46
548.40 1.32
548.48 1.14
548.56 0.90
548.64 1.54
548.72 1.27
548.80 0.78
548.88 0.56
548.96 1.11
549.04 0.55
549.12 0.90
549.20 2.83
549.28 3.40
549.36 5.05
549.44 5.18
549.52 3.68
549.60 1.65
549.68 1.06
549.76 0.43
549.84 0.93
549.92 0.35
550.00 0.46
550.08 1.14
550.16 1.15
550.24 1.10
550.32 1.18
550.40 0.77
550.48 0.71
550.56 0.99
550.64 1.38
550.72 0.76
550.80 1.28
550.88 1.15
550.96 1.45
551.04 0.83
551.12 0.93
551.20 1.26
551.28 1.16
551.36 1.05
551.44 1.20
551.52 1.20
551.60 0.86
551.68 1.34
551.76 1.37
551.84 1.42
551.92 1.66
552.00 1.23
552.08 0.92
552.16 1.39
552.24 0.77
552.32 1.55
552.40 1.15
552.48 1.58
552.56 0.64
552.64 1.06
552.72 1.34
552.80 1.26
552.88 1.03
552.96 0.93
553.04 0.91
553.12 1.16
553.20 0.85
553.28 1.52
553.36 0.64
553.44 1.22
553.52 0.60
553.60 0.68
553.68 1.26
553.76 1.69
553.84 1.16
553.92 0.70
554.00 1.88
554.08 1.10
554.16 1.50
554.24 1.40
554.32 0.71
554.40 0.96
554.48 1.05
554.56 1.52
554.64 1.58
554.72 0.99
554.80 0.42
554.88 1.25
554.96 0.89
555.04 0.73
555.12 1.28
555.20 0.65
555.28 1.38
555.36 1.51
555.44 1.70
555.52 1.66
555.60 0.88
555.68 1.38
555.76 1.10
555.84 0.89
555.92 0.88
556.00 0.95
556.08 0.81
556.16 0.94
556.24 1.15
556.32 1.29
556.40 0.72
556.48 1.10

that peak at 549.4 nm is H-beta 4861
